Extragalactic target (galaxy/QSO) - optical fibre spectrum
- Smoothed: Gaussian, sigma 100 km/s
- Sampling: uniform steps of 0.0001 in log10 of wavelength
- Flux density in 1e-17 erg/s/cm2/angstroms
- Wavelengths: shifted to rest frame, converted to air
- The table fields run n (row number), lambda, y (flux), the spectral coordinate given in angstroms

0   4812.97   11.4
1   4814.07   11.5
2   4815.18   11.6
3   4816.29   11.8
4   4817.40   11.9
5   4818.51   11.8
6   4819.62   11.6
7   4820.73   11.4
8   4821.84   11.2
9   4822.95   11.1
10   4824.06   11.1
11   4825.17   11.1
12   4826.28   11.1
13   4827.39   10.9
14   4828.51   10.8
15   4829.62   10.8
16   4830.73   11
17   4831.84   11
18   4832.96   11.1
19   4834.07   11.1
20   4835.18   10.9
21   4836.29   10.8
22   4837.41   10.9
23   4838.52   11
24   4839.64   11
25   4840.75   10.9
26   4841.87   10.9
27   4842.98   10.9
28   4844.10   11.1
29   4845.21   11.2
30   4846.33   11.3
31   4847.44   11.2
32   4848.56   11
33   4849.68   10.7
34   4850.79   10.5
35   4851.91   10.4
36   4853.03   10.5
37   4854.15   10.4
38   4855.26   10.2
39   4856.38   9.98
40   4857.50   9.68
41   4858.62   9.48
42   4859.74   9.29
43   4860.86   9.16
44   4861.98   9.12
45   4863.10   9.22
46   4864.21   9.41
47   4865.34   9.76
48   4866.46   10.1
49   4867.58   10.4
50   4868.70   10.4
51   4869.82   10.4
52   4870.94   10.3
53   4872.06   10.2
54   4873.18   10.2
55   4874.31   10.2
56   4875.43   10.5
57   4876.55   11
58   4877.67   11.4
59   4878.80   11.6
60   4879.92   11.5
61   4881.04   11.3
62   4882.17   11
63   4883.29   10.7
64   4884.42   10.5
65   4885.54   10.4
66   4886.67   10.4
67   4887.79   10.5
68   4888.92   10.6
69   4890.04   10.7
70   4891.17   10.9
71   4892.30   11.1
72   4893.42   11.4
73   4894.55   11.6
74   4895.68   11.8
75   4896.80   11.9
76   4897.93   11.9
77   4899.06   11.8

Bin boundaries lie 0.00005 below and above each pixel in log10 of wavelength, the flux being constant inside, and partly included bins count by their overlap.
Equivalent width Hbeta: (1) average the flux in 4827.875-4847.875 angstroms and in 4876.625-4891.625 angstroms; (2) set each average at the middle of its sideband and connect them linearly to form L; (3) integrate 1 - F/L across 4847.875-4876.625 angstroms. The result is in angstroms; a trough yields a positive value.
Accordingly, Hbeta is 2.2 angstroms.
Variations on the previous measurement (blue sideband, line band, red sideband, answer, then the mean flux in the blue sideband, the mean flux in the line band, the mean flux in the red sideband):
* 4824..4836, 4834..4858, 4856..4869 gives -1.0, 11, 10.7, 9.64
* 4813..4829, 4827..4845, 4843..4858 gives 0.1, 11.4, 10.9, 10.6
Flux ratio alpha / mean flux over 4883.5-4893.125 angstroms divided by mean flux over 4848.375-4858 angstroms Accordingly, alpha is 1.03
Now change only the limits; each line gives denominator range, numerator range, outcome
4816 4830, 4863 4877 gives 0.90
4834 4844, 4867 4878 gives 0.96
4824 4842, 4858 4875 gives 0.90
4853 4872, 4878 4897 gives 1.12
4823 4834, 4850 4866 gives 0.89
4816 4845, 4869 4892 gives 0.96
